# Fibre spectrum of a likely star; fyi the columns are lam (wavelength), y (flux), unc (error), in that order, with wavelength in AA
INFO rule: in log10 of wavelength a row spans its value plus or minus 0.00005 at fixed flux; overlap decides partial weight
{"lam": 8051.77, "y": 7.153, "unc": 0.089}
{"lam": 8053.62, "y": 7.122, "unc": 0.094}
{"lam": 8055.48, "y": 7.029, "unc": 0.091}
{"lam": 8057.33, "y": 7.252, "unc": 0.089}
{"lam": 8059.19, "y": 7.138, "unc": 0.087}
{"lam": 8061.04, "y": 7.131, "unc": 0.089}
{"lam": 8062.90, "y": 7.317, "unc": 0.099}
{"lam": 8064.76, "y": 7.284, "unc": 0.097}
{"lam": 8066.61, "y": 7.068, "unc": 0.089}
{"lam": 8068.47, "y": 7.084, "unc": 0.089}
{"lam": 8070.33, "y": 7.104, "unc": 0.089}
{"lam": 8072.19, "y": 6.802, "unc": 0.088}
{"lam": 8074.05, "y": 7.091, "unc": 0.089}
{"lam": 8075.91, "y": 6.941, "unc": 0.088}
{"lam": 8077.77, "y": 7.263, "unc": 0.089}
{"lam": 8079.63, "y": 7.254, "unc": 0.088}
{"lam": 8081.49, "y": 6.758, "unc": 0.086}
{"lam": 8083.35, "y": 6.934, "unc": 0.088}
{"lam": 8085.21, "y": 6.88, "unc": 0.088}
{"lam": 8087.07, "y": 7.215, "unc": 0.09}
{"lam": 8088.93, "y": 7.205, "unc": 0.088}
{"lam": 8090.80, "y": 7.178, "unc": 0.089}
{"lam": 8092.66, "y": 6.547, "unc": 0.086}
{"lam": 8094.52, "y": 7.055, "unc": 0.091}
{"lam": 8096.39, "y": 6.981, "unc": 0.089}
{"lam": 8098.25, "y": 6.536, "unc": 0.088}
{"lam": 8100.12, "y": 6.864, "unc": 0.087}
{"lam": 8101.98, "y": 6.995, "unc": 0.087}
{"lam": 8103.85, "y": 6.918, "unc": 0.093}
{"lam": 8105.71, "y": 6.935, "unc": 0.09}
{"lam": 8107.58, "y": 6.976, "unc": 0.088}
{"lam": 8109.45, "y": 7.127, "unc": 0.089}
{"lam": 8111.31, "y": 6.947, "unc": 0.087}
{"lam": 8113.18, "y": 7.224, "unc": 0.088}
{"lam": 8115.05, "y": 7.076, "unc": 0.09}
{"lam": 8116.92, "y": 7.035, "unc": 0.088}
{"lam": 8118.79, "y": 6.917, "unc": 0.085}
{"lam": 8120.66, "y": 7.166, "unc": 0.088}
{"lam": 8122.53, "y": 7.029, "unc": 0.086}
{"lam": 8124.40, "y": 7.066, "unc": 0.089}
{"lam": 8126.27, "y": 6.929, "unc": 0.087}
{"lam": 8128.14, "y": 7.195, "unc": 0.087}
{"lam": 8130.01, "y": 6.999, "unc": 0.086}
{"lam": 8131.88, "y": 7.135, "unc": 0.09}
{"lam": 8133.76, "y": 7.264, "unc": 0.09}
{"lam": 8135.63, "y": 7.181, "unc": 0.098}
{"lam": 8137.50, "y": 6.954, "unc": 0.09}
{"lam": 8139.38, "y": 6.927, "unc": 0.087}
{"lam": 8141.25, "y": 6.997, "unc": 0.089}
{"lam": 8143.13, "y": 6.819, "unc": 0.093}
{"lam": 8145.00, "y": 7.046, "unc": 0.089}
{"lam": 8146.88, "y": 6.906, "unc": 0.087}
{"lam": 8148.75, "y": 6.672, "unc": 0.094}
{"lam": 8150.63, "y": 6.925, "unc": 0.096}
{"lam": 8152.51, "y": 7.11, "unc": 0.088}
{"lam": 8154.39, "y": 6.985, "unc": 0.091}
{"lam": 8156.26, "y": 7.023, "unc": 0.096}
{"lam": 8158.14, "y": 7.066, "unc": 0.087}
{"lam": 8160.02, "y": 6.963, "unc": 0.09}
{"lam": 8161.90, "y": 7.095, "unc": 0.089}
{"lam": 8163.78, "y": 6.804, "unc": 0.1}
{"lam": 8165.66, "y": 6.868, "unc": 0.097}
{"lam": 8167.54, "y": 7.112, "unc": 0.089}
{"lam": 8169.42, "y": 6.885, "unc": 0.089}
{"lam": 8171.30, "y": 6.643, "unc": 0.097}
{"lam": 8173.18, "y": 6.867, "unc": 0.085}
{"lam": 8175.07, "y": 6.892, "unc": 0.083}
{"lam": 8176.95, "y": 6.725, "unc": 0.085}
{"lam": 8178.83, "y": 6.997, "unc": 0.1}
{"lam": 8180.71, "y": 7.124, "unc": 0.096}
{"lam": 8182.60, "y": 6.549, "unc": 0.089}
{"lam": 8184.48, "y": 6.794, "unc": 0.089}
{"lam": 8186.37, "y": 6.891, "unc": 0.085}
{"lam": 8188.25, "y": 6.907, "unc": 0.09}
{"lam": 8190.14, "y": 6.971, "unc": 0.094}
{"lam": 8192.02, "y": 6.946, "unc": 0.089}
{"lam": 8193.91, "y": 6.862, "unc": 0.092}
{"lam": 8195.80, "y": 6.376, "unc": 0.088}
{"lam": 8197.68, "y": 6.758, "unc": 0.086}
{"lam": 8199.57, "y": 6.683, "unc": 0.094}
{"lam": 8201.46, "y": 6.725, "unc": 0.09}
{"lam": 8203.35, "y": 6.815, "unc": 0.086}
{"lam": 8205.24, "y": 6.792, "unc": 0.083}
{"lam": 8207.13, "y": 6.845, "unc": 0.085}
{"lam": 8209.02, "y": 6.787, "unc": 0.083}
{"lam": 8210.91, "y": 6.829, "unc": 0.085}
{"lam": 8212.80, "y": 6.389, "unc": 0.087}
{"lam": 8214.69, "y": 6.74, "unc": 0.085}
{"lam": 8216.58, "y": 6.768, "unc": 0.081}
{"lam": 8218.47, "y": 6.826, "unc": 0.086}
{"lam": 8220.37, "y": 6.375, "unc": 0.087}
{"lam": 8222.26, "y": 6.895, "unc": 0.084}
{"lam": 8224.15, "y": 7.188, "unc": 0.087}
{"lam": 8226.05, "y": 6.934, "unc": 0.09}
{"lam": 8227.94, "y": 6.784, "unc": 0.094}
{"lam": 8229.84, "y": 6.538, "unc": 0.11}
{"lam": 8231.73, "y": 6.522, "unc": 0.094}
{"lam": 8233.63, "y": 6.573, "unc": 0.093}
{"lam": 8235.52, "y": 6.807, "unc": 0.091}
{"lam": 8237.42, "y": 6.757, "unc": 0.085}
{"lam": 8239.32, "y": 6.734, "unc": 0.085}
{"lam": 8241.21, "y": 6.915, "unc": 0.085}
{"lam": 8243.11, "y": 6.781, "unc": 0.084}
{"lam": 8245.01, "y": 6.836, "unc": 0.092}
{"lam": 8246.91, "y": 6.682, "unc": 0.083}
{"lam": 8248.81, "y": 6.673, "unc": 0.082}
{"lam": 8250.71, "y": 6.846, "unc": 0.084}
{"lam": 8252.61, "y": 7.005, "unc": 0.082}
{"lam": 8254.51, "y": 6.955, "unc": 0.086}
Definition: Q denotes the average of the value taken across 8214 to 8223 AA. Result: 6.72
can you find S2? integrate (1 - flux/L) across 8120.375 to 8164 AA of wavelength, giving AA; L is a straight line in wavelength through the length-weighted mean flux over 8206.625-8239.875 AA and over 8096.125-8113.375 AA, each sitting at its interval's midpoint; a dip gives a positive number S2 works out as -0.9 AA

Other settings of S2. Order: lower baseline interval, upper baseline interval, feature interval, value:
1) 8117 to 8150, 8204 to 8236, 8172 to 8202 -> 0.1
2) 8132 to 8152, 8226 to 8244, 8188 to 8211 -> 0.1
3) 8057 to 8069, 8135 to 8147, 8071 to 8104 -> 0.7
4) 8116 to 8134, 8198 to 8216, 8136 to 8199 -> 0.0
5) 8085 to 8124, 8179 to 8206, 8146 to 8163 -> -0.2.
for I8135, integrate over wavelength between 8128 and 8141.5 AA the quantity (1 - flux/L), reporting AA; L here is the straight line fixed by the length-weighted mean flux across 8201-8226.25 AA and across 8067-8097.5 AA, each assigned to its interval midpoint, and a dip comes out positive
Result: -0.3 AA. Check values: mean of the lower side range 7.02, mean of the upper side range 6.77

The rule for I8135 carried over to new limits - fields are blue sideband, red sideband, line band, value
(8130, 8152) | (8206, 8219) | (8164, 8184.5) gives 0.0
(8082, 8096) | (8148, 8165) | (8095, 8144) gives -0.2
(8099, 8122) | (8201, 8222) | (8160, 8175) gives -0.1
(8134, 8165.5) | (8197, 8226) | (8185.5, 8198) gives 0.0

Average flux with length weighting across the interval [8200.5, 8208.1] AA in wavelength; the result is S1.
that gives 6.79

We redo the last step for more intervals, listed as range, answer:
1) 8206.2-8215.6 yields 6.72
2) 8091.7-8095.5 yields 6.81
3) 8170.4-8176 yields 6.79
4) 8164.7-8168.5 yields 6.99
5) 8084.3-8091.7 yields 7.12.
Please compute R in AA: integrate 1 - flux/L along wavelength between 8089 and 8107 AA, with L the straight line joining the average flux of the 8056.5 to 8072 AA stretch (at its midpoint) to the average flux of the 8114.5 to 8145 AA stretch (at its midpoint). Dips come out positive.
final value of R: 0.48 AA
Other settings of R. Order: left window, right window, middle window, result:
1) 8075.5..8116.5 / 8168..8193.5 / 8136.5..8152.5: 0.00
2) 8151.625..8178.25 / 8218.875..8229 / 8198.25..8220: 0.37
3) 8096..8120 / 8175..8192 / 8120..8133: -0.24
